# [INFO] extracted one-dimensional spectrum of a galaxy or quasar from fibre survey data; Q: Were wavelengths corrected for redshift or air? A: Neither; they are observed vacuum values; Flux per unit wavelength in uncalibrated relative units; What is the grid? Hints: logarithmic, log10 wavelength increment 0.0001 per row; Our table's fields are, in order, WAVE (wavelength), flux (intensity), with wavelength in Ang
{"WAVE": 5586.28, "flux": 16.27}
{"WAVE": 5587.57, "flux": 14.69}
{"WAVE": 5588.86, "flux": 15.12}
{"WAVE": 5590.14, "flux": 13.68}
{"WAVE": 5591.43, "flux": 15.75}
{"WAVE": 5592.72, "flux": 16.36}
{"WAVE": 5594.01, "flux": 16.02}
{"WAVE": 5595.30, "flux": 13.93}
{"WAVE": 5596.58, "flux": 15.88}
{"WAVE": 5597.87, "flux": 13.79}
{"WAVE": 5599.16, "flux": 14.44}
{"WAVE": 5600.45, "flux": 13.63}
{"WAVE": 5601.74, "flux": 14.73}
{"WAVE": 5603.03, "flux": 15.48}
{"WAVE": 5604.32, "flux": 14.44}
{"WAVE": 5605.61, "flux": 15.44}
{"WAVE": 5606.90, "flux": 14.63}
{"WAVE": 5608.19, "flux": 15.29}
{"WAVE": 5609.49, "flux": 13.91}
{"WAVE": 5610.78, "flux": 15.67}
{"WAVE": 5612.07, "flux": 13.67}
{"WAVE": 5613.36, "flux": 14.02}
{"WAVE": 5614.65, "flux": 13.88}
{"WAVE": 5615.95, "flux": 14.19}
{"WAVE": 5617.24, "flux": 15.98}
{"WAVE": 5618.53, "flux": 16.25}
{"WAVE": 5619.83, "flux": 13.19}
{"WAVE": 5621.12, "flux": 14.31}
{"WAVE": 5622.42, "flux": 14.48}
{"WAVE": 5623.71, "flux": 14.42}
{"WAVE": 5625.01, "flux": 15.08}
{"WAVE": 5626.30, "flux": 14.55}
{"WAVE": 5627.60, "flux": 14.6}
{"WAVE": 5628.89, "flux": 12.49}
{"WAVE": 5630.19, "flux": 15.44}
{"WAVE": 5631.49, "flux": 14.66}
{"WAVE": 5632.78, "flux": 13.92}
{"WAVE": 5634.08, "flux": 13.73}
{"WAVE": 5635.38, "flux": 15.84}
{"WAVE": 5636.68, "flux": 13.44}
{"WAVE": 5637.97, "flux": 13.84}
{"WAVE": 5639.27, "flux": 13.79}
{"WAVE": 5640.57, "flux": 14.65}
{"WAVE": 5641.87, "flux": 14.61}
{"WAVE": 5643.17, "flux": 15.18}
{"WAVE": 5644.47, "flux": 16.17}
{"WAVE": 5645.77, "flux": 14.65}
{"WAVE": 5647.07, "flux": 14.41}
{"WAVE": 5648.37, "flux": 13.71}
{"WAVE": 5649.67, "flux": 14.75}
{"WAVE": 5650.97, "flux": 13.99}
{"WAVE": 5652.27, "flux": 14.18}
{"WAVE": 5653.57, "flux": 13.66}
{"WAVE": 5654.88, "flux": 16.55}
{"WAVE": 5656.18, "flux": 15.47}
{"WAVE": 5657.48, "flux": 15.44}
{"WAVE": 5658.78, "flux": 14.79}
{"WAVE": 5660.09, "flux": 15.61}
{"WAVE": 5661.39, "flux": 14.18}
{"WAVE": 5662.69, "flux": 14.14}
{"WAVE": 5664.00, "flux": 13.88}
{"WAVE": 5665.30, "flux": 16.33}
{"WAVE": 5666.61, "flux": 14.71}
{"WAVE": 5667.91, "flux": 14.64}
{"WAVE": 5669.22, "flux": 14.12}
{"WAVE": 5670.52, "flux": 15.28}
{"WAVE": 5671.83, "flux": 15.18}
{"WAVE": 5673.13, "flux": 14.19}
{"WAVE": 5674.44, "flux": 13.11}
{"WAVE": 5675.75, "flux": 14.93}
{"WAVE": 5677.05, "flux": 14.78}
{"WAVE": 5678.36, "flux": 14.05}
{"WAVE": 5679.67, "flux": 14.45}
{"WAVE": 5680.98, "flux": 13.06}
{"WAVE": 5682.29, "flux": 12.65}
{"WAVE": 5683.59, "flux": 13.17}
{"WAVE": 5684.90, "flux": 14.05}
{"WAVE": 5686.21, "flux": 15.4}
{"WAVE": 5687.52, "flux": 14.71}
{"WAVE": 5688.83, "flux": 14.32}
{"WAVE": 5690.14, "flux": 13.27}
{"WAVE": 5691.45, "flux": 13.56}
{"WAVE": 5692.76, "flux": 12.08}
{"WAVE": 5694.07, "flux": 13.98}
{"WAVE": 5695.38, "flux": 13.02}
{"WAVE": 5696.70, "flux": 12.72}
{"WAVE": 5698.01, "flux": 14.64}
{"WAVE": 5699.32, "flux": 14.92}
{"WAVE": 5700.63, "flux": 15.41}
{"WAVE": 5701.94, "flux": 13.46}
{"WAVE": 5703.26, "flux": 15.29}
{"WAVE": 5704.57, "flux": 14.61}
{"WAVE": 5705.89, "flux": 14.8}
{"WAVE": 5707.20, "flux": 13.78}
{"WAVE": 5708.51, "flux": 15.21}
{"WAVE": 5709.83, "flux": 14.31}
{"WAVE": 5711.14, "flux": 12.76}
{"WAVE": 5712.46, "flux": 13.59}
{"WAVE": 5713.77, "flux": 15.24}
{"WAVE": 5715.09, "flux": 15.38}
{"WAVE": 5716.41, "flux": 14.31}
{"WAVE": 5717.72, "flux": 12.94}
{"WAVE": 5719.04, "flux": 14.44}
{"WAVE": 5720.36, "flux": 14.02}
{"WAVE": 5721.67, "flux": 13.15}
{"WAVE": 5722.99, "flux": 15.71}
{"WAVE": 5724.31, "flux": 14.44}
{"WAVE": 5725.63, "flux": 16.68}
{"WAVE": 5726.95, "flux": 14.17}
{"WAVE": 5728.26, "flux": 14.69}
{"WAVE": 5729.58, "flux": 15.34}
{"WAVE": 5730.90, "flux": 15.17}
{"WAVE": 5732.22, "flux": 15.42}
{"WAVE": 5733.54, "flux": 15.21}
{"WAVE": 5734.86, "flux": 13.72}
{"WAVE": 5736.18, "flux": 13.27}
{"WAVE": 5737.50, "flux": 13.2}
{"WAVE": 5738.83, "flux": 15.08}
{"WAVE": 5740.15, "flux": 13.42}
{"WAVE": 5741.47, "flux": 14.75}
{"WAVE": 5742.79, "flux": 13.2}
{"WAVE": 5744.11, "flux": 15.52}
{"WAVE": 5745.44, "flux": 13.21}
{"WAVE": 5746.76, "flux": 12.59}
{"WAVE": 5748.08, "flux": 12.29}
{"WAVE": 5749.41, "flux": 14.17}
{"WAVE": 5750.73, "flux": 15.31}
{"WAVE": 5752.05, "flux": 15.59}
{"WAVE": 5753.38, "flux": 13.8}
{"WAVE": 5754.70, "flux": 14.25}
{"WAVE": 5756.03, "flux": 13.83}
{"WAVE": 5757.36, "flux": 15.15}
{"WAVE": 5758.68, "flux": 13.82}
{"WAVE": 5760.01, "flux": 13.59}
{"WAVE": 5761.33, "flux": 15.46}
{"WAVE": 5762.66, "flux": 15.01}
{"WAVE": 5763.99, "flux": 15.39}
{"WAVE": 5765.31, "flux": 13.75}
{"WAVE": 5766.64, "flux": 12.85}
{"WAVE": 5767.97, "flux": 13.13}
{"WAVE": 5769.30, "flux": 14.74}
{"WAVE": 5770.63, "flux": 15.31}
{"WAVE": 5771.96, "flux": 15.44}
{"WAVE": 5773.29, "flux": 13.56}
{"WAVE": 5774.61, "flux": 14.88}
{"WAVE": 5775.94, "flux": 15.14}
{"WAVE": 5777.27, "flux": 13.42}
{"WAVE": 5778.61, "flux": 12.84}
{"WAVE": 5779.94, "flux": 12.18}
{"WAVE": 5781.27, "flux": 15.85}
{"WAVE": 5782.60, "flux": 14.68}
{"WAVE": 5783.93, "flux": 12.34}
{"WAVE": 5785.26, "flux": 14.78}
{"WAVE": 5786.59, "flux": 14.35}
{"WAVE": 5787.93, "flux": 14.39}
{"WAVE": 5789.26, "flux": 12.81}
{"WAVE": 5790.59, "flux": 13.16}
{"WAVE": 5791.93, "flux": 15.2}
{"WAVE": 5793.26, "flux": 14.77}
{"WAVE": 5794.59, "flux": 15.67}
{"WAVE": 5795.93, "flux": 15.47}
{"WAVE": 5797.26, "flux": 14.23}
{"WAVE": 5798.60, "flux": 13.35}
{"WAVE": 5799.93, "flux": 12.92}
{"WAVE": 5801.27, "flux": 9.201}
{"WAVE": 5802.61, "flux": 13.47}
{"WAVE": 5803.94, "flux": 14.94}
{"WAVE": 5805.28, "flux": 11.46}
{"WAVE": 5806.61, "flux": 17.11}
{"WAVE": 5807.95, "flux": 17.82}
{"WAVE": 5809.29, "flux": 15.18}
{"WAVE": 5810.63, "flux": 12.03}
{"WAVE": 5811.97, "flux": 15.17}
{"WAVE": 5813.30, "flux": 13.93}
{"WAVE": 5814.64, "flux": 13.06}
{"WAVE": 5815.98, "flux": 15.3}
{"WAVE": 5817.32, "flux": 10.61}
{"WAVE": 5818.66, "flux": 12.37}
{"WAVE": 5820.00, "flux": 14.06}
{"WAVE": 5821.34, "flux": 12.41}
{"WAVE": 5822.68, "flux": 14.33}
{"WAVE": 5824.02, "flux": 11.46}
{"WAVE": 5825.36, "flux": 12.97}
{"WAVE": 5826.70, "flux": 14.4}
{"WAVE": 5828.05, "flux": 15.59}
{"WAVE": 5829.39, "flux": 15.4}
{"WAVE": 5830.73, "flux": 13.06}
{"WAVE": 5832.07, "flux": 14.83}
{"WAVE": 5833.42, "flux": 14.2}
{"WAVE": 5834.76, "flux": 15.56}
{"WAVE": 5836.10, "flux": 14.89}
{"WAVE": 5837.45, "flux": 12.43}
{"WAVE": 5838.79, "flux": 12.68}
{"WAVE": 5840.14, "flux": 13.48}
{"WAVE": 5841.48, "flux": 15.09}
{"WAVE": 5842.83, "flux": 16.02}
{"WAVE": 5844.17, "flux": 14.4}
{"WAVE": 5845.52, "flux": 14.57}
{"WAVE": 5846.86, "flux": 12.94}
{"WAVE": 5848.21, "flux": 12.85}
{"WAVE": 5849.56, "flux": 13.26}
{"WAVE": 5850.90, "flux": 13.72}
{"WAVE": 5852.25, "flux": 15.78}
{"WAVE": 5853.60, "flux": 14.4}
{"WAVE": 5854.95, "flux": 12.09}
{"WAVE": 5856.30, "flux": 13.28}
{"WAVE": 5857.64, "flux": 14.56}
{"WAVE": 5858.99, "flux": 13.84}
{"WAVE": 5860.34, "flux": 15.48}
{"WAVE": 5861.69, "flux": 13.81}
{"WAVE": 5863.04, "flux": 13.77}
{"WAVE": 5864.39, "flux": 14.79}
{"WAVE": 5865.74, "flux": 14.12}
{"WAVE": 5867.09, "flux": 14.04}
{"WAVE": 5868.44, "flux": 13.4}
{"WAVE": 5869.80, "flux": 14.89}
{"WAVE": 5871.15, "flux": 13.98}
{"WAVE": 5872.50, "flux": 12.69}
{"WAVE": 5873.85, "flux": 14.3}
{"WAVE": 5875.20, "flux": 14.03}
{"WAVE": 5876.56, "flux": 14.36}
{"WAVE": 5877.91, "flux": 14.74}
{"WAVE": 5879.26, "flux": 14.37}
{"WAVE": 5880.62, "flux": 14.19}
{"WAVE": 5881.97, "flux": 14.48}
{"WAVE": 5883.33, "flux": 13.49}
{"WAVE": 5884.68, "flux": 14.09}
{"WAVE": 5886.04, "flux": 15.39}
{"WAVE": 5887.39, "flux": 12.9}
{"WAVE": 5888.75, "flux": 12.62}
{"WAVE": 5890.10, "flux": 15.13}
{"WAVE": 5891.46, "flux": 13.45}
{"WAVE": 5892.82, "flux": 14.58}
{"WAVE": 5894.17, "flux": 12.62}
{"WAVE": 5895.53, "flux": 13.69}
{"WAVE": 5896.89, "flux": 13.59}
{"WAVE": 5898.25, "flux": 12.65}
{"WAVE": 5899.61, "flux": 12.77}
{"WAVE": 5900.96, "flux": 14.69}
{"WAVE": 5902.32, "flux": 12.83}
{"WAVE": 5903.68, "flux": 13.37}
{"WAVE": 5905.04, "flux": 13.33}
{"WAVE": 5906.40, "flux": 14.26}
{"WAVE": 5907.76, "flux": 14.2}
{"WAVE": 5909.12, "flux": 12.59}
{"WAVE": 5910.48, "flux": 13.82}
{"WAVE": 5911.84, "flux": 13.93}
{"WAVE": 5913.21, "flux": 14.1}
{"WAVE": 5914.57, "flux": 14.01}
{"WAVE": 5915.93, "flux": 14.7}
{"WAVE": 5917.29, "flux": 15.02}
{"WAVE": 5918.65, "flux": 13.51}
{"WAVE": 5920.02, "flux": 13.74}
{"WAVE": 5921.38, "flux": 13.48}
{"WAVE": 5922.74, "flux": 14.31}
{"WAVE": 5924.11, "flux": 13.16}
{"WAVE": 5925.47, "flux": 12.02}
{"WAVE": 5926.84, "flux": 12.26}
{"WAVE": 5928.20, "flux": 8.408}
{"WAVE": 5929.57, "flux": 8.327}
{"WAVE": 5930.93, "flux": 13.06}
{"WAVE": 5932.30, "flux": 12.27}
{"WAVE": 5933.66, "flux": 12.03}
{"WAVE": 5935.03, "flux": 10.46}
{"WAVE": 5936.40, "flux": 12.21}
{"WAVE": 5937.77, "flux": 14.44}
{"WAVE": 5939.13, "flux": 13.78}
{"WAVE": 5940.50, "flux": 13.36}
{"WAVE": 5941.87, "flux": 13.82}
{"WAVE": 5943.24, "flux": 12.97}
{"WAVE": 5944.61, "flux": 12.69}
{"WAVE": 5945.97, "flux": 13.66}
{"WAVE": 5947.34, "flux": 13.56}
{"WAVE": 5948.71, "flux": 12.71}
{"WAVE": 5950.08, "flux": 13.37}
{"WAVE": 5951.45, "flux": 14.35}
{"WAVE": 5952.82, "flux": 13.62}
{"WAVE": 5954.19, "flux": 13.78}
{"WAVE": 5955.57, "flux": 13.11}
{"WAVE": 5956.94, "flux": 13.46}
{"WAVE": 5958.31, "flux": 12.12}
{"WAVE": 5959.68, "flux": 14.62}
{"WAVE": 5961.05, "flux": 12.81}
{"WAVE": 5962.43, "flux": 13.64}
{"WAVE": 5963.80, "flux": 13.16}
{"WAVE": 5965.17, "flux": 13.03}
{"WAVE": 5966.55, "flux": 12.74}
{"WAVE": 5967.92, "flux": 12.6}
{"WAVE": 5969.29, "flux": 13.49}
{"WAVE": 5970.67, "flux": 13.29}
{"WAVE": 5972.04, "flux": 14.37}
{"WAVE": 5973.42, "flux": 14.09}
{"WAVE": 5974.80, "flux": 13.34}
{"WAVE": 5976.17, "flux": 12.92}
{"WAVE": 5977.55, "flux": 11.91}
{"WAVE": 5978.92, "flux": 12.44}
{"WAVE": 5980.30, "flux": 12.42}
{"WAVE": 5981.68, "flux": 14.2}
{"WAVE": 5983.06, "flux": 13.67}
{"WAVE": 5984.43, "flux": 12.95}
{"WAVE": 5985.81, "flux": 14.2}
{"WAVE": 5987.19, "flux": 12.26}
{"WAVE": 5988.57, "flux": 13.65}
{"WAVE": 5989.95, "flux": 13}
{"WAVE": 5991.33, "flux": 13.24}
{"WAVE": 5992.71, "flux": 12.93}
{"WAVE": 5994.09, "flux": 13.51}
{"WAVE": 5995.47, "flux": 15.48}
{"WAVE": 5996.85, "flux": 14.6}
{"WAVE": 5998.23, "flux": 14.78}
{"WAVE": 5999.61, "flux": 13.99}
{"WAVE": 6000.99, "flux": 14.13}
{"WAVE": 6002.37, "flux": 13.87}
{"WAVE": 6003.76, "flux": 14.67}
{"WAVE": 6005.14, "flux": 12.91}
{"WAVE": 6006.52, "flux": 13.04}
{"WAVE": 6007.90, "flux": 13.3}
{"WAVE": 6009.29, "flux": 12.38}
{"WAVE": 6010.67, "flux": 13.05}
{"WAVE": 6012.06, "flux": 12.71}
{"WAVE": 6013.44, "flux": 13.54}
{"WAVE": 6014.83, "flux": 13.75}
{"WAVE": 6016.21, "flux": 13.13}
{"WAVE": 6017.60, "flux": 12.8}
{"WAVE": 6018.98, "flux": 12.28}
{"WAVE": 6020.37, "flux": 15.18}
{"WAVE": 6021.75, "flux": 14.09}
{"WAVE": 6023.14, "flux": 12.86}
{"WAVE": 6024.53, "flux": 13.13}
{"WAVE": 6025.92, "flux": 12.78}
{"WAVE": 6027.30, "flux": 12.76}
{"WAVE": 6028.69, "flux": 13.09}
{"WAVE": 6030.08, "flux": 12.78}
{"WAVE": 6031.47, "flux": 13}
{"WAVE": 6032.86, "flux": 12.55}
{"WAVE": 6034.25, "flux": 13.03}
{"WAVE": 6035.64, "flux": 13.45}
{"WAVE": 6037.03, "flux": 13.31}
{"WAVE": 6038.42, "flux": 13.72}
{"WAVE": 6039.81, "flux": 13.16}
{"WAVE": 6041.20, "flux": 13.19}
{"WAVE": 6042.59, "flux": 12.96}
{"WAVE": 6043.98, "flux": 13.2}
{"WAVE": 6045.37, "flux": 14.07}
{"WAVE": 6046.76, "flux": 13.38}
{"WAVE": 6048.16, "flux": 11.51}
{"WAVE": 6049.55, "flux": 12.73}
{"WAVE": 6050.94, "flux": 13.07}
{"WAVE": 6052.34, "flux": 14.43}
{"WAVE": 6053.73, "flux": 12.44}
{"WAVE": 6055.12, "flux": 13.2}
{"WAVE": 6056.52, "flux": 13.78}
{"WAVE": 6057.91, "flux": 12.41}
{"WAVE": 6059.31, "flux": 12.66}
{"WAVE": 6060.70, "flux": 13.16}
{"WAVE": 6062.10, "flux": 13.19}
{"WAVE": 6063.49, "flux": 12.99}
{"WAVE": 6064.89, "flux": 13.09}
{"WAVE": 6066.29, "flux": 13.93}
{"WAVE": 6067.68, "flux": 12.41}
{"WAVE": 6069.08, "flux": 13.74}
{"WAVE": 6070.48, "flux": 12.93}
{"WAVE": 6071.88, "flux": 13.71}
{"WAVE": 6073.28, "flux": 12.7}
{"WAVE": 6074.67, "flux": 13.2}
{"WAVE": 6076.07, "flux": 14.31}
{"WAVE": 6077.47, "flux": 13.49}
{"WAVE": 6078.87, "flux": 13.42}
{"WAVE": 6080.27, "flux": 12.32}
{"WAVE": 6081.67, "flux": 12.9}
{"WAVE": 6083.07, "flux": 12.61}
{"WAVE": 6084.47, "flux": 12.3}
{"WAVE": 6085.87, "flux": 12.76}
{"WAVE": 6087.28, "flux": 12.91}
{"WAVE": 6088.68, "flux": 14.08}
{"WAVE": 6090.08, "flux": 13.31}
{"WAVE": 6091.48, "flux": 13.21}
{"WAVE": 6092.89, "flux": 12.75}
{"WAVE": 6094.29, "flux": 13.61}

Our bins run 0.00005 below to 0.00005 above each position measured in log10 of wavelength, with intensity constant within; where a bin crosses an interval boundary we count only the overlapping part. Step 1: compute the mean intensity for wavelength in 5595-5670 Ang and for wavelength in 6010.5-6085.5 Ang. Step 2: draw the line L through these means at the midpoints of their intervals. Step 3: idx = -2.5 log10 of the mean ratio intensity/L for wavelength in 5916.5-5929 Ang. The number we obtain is 0.06 mag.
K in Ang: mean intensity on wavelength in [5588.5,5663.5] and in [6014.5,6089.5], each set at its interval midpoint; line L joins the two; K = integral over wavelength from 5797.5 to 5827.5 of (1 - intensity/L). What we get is 1.0 Ang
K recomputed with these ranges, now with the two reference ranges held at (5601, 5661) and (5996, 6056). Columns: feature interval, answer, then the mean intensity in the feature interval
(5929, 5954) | 1.4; 12.9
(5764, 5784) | 0.1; 14.1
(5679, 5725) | 1.0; 14.1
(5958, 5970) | 0.3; 13.2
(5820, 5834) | 0.1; 13.9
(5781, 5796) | -0.3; 14.4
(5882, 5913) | 0.2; 13.7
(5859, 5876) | -0.3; 14.1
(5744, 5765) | -0.1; 14.3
